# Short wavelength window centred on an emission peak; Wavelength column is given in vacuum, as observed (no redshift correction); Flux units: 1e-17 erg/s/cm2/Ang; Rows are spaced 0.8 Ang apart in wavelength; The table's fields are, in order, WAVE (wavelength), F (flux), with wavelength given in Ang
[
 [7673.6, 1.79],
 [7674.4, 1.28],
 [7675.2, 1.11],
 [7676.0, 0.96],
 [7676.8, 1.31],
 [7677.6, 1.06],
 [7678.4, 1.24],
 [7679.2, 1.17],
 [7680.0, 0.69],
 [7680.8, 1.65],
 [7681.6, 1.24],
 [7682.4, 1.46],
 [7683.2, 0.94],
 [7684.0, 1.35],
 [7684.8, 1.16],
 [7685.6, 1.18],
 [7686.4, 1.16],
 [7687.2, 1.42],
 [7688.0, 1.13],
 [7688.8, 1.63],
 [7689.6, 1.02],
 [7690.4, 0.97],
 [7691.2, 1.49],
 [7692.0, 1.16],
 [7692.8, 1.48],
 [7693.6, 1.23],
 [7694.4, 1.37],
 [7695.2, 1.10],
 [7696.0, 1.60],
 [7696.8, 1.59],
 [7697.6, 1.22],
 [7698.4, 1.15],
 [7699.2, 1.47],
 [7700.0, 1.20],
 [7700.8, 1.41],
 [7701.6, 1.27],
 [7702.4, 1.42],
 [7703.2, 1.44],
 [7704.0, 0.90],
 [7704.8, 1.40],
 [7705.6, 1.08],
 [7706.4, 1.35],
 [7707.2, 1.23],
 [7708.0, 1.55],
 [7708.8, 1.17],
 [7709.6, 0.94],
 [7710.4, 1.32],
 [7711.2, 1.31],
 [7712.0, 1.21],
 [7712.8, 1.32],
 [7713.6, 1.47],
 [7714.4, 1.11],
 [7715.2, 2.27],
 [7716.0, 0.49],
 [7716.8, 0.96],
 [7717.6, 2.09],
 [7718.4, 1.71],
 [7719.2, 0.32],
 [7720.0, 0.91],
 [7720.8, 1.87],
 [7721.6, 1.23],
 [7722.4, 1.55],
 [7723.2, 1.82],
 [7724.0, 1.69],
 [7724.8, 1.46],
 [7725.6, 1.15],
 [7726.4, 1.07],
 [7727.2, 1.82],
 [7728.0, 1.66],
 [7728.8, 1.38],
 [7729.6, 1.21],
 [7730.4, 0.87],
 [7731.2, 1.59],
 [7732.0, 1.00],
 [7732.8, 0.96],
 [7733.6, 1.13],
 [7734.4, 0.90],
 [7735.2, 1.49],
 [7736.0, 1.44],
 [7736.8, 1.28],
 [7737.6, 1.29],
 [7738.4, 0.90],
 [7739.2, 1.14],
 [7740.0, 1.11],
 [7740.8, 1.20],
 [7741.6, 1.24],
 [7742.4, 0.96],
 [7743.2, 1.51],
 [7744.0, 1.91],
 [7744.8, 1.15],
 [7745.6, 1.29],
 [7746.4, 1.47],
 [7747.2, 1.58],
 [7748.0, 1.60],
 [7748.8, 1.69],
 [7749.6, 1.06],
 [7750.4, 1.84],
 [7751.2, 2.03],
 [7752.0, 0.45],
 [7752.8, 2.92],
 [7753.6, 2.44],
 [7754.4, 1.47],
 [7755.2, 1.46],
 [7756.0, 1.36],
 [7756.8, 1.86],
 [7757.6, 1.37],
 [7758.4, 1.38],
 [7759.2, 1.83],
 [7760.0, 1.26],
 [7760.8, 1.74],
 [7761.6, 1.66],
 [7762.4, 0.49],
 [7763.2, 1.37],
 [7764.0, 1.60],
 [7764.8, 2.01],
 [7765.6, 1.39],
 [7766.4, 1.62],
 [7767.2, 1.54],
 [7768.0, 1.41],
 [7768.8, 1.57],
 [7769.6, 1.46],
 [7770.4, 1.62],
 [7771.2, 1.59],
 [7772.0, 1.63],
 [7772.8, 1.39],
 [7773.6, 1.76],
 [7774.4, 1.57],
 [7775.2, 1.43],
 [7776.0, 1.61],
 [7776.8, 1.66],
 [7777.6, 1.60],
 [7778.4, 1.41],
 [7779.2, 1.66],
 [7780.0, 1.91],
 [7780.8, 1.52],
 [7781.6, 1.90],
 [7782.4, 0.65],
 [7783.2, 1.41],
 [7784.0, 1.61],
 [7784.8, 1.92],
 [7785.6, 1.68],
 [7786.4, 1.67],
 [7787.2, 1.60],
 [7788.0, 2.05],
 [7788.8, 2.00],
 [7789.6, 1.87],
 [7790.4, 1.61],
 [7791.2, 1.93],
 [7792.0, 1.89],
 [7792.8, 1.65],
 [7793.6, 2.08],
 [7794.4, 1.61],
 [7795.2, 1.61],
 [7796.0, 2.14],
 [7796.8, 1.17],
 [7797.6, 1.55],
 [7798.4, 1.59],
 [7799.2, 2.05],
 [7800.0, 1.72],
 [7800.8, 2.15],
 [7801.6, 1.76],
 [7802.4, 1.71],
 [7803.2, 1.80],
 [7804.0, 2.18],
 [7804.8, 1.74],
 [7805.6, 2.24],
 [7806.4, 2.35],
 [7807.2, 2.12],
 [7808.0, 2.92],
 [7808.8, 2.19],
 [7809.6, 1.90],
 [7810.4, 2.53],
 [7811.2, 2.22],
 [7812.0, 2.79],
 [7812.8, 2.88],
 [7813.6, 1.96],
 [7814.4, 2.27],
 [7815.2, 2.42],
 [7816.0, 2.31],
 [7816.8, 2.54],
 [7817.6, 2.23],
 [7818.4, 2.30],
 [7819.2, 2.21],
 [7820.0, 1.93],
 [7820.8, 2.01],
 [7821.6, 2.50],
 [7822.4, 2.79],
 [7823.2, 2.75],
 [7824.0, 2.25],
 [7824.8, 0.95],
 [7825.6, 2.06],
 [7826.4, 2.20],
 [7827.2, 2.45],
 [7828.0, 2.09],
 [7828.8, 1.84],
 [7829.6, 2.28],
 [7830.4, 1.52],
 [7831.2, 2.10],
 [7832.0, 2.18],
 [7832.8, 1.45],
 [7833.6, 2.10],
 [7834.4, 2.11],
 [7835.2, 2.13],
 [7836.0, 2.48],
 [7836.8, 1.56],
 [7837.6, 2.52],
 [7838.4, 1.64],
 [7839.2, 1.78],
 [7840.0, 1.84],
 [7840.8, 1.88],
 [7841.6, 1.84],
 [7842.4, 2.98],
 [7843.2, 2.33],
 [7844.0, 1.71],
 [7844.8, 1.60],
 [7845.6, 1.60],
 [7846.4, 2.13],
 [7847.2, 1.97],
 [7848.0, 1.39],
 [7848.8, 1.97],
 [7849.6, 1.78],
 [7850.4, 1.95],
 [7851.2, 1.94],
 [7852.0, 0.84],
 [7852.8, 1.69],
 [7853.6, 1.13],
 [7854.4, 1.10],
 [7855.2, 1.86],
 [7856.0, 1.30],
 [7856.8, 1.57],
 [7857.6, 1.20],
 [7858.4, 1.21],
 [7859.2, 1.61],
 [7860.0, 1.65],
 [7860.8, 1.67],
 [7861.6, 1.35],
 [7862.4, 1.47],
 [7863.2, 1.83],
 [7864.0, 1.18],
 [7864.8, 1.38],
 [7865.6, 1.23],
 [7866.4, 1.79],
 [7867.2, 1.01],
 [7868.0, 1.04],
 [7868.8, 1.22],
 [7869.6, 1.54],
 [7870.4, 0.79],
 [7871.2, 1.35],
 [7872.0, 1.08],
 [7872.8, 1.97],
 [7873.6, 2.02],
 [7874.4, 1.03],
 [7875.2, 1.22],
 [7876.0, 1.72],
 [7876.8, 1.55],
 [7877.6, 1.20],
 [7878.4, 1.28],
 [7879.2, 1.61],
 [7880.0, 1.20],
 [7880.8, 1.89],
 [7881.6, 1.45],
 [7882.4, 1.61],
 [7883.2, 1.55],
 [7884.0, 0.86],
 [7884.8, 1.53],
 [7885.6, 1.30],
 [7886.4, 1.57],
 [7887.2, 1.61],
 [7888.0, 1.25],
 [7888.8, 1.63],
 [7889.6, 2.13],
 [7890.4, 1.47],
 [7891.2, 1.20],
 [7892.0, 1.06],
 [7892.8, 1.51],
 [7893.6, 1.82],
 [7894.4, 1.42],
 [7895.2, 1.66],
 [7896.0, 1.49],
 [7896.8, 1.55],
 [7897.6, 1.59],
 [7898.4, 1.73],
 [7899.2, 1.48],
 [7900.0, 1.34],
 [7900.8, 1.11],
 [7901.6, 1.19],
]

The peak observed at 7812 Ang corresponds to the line Hbeta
